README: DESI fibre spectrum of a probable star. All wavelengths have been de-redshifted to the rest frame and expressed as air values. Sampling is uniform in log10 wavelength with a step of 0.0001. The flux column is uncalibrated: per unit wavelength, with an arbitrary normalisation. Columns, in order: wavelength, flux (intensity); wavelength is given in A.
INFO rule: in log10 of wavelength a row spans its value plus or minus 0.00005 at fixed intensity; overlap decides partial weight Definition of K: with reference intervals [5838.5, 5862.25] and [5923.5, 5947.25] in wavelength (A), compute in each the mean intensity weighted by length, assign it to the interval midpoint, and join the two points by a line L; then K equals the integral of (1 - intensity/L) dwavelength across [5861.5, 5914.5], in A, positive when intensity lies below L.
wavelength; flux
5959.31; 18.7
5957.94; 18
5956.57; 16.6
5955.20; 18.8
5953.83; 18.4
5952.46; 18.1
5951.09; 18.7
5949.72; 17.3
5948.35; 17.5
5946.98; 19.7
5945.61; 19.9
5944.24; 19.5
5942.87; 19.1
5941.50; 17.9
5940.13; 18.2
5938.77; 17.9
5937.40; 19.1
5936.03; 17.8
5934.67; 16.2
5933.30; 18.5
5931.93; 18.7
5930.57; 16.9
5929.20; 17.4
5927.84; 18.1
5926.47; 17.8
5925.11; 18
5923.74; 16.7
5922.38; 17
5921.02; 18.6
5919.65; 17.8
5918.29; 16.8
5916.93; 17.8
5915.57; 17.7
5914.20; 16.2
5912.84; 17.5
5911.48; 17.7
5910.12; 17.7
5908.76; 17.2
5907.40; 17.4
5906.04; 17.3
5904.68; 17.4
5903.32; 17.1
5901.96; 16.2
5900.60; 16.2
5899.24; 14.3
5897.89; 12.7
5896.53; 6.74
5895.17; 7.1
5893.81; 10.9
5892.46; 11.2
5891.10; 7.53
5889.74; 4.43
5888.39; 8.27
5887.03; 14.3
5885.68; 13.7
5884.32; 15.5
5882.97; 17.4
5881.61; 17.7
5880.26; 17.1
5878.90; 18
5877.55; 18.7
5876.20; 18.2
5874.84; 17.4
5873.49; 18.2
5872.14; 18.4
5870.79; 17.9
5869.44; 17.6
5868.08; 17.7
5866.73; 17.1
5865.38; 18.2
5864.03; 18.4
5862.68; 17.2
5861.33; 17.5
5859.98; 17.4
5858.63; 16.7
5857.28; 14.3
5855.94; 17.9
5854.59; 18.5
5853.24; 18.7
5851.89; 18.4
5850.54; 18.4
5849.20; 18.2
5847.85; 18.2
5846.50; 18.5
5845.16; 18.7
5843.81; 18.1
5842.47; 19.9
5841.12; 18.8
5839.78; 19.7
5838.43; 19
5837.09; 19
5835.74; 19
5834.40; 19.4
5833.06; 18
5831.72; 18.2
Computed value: 8.1 A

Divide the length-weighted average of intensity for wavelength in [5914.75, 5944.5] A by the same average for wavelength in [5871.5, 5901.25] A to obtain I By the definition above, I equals 1.3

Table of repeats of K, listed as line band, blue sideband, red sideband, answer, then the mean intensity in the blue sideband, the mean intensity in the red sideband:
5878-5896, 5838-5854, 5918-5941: 5.60 A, 18.7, 17.8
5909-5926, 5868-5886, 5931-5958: 0.47 A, 17.4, 18.3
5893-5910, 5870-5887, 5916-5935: 3.05 A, 17.2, 17.6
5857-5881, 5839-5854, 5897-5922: 0.52 A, 18.7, 16.8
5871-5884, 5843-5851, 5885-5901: -4.63 A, 18.4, 10.5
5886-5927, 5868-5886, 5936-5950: 7.36 A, 17.4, 18.6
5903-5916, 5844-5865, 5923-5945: 0.45 A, 17.8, 18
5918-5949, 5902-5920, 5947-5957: -0.59 A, 17.3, 18.1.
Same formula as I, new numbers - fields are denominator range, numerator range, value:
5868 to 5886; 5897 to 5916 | 0.95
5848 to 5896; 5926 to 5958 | 1.15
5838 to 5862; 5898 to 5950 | 0.97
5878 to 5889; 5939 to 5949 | 1.22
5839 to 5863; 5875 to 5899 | 0.72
